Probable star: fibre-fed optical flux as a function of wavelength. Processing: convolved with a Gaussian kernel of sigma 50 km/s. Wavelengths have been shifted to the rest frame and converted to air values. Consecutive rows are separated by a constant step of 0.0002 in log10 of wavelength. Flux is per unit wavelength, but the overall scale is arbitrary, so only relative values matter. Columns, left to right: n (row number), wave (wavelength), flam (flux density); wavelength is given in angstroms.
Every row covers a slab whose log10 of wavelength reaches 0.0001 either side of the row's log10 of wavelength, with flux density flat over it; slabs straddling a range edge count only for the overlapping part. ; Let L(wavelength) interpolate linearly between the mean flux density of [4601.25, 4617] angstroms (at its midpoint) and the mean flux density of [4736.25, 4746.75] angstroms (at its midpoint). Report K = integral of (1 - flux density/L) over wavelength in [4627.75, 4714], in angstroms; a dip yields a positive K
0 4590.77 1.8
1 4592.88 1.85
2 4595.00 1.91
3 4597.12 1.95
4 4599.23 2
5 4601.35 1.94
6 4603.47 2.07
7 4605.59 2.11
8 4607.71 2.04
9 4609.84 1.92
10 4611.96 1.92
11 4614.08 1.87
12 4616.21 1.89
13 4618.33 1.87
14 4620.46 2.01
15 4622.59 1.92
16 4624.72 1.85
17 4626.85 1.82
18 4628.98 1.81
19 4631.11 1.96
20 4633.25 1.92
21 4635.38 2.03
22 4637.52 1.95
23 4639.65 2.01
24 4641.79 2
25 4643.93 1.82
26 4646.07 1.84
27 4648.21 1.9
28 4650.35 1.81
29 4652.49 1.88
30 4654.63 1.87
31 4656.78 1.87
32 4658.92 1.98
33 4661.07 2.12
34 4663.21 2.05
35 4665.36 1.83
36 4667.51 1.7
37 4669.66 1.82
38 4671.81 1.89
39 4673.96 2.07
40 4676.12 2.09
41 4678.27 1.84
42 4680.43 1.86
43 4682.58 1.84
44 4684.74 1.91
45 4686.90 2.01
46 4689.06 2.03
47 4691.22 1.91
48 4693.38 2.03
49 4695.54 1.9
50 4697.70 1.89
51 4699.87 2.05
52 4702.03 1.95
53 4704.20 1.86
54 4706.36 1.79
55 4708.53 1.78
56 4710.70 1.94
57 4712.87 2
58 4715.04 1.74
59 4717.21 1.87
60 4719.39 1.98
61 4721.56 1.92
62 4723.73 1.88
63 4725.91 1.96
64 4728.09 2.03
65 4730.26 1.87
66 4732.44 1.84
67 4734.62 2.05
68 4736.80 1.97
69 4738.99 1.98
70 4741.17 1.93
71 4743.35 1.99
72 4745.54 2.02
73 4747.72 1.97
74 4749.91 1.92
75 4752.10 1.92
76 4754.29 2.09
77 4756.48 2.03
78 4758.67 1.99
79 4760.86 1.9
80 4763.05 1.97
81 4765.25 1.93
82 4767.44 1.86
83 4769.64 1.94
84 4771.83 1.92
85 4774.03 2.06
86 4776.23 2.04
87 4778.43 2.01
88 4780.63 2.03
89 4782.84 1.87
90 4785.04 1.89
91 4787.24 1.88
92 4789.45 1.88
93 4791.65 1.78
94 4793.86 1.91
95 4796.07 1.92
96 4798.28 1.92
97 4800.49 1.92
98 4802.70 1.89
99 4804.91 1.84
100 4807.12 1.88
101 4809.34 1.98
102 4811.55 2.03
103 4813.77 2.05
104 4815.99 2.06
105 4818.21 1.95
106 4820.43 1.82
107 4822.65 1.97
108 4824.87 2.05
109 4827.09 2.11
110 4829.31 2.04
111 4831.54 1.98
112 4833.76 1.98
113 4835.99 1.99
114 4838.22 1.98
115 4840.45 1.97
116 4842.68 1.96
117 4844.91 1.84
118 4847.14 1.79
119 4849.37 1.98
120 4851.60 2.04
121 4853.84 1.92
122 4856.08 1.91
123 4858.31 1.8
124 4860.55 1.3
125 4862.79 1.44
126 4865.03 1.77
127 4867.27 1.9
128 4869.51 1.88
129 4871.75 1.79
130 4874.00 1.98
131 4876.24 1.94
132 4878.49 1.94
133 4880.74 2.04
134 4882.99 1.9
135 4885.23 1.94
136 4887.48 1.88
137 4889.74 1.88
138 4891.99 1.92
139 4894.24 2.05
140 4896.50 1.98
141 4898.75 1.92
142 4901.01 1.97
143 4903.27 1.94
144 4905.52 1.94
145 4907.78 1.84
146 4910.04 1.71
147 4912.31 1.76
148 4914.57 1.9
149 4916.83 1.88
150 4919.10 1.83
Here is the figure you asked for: 2.4 angstroms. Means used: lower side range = 1.97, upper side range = 1.98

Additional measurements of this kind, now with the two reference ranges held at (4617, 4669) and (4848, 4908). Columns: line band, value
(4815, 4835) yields -1.1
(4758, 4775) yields -0.4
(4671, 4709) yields -0.5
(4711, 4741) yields -0.5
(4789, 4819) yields -0.6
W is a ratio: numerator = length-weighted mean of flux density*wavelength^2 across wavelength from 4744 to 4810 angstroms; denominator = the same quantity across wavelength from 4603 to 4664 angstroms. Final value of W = 1.07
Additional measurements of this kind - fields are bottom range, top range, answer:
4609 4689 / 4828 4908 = 1.09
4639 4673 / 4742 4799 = 1.08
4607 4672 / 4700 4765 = 1.06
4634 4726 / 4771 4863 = 1.06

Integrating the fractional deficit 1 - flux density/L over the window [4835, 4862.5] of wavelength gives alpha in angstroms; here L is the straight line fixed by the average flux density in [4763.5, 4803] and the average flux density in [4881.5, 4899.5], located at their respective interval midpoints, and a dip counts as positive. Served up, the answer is 1.0 angstroms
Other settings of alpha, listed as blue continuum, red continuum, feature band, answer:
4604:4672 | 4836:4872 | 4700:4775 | -2.4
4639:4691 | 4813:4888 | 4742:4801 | -1.1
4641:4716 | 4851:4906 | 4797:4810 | -0.1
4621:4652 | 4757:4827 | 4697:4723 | 0.3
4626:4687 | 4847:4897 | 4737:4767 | -1.2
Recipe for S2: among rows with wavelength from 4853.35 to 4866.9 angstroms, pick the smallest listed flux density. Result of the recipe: 1.3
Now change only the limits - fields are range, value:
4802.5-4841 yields 1.82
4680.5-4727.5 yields 1.74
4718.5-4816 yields 1.78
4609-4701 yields 1.7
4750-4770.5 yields 1.86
